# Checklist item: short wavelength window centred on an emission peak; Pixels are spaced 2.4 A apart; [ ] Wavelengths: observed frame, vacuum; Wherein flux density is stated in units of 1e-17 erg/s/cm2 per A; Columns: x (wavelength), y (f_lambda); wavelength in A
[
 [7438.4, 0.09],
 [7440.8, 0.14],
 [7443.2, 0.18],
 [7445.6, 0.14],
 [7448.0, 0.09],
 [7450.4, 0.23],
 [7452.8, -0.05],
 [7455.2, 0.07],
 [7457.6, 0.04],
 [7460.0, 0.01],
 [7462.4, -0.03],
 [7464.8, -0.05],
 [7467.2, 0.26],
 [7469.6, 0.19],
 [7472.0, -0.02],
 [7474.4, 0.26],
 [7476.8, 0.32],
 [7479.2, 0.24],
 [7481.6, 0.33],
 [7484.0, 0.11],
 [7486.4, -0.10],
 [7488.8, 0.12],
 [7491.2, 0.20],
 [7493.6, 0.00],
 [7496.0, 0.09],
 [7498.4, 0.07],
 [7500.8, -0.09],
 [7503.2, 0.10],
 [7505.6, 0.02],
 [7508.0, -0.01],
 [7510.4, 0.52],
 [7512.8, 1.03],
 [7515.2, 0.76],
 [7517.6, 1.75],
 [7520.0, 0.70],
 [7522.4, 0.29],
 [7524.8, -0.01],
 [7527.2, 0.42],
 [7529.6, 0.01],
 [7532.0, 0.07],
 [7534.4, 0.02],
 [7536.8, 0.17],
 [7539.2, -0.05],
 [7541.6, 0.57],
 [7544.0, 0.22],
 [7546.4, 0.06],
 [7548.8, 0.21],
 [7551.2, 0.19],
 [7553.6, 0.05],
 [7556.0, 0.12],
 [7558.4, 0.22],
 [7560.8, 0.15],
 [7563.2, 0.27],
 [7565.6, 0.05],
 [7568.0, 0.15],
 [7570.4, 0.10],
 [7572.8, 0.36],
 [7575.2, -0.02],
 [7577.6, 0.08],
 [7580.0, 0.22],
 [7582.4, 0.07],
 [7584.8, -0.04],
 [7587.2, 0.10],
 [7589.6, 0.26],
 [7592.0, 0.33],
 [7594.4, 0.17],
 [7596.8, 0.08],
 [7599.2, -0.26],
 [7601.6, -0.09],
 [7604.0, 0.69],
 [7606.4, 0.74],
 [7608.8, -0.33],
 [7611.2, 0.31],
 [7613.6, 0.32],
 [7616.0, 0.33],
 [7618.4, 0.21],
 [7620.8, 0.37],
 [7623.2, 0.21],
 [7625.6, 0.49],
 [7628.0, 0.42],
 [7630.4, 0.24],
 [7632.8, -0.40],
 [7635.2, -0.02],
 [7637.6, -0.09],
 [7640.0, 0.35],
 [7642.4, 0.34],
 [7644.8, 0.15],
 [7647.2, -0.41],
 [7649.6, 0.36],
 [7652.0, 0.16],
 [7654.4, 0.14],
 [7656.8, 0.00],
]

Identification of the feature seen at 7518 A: [O II]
